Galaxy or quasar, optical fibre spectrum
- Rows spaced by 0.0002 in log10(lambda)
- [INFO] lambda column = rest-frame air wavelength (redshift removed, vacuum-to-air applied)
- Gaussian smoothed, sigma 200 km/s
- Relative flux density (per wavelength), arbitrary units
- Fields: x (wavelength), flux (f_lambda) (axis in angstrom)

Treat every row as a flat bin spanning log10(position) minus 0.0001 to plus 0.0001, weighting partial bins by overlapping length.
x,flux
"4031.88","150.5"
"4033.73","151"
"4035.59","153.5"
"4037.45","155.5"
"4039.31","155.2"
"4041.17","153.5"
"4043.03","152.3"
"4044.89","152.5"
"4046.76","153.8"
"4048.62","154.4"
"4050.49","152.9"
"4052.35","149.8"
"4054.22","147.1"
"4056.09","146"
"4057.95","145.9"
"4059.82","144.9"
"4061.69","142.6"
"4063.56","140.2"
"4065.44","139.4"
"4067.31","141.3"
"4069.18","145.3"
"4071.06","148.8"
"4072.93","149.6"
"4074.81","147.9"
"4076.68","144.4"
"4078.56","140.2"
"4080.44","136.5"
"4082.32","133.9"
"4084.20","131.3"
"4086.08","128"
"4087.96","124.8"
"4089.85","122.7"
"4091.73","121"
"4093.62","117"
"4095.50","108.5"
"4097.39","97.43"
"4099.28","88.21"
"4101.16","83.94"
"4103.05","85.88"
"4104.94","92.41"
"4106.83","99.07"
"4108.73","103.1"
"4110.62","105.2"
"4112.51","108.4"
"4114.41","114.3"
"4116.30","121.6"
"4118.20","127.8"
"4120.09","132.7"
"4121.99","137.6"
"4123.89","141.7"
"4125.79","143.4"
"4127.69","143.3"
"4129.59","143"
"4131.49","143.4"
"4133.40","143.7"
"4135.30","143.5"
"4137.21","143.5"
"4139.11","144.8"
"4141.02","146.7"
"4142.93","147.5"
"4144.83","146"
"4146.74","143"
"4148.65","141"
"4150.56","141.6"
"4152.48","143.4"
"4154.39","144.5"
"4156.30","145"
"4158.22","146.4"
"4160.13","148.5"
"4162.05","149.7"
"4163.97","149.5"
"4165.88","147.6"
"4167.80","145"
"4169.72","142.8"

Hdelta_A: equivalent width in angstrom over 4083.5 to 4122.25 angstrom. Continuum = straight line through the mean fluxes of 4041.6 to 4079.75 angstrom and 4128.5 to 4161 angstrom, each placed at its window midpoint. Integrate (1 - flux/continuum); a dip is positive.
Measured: 9.1 angstrom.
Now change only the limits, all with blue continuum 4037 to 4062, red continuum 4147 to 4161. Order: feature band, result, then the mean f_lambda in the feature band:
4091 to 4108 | 5.6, 99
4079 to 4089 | 1.2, 131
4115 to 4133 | 1.1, 137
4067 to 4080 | 0.3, 145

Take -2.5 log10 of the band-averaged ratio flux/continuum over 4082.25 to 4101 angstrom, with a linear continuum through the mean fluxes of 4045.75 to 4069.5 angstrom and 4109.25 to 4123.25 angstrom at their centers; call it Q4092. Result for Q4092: 0.15 mag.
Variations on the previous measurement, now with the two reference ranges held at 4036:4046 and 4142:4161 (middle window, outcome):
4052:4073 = 0.05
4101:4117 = 0.40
